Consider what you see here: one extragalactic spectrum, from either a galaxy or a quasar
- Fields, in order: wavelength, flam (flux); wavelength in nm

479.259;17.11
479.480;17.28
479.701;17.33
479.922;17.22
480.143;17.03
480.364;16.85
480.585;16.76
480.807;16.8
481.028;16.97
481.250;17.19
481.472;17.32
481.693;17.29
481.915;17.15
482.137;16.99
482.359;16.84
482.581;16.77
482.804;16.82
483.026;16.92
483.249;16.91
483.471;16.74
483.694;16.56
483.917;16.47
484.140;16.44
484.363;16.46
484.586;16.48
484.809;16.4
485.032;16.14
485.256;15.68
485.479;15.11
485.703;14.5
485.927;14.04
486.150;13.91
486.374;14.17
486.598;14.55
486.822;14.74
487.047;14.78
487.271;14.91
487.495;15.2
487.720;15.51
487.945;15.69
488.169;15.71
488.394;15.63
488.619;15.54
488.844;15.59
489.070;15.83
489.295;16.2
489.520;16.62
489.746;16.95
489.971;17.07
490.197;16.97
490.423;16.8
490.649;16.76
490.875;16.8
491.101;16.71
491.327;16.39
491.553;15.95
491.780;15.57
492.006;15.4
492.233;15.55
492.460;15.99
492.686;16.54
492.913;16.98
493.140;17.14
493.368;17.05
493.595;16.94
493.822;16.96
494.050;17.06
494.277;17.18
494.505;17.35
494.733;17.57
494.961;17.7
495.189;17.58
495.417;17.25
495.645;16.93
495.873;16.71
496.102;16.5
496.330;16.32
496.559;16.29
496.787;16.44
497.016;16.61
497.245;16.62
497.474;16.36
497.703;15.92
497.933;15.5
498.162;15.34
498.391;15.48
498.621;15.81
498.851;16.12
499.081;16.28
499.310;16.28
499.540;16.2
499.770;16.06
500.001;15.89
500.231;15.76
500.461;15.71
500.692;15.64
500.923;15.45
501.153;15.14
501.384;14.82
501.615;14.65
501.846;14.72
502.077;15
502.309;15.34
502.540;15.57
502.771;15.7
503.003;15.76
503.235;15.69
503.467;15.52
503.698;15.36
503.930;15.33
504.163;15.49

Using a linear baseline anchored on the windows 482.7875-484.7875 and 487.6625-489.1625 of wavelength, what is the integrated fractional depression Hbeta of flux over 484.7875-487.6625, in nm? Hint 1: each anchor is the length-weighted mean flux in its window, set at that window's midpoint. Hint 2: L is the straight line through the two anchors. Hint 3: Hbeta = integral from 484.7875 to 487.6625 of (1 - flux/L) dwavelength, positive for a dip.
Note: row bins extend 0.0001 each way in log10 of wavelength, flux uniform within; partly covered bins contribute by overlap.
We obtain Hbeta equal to 0.216 nm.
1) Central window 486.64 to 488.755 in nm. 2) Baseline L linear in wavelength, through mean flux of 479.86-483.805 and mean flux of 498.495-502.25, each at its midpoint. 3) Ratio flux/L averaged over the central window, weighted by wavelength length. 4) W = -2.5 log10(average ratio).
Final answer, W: 0.08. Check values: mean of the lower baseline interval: 16.9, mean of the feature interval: 15.3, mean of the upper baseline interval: 15.6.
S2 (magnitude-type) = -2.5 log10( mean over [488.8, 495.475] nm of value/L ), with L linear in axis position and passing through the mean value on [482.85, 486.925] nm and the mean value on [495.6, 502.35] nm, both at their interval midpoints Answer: -0.06 mag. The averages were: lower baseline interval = 15.7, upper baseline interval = 15.9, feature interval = 16.7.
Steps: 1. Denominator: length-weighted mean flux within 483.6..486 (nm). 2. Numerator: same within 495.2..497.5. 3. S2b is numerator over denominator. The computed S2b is 1.05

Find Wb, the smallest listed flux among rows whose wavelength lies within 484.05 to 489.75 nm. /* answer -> 13.91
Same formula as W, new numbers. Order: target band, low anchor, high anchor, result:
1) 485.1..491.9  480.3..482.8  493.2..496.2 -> 0.093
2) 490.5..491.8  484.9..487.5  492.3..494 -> -0.015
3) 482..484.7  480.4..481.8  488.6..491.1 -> 0.013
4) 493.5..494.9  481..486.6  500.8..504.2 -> -0.099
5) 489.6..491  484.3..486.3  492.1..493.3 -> -0.052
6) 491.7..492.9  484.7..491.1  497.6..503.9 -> -0.020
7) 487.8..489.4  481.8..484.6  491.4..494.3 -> 0.057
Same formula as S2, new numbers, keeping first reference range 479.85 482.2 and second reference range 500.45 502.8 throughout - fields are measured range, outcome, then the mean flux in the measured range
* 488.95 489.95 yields -0.010 mag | 16.5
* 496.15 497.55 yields -0.055 mag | 16.5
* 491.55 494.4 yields -0.035 mag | 16.5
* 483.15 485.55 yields 0.028 mag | 16.3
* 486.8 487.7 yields 0.105 mag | 15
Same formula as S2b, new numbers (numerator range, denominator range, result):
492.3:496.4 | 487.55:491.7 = 1.05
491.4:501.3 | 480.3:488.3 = 1.02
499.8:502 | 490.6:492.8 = 0.95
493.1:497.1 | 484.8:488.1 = 1.13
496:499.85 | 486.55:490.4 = 1.02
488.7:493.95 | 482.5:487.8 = 1.05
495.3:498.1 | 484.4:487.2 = 1.09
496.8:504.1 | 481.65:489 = 0.99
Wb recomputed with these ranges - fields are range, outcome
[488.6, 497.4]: 15.4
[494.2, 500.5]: 15.34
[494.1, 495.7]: 16.93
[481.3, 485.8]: 14.5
